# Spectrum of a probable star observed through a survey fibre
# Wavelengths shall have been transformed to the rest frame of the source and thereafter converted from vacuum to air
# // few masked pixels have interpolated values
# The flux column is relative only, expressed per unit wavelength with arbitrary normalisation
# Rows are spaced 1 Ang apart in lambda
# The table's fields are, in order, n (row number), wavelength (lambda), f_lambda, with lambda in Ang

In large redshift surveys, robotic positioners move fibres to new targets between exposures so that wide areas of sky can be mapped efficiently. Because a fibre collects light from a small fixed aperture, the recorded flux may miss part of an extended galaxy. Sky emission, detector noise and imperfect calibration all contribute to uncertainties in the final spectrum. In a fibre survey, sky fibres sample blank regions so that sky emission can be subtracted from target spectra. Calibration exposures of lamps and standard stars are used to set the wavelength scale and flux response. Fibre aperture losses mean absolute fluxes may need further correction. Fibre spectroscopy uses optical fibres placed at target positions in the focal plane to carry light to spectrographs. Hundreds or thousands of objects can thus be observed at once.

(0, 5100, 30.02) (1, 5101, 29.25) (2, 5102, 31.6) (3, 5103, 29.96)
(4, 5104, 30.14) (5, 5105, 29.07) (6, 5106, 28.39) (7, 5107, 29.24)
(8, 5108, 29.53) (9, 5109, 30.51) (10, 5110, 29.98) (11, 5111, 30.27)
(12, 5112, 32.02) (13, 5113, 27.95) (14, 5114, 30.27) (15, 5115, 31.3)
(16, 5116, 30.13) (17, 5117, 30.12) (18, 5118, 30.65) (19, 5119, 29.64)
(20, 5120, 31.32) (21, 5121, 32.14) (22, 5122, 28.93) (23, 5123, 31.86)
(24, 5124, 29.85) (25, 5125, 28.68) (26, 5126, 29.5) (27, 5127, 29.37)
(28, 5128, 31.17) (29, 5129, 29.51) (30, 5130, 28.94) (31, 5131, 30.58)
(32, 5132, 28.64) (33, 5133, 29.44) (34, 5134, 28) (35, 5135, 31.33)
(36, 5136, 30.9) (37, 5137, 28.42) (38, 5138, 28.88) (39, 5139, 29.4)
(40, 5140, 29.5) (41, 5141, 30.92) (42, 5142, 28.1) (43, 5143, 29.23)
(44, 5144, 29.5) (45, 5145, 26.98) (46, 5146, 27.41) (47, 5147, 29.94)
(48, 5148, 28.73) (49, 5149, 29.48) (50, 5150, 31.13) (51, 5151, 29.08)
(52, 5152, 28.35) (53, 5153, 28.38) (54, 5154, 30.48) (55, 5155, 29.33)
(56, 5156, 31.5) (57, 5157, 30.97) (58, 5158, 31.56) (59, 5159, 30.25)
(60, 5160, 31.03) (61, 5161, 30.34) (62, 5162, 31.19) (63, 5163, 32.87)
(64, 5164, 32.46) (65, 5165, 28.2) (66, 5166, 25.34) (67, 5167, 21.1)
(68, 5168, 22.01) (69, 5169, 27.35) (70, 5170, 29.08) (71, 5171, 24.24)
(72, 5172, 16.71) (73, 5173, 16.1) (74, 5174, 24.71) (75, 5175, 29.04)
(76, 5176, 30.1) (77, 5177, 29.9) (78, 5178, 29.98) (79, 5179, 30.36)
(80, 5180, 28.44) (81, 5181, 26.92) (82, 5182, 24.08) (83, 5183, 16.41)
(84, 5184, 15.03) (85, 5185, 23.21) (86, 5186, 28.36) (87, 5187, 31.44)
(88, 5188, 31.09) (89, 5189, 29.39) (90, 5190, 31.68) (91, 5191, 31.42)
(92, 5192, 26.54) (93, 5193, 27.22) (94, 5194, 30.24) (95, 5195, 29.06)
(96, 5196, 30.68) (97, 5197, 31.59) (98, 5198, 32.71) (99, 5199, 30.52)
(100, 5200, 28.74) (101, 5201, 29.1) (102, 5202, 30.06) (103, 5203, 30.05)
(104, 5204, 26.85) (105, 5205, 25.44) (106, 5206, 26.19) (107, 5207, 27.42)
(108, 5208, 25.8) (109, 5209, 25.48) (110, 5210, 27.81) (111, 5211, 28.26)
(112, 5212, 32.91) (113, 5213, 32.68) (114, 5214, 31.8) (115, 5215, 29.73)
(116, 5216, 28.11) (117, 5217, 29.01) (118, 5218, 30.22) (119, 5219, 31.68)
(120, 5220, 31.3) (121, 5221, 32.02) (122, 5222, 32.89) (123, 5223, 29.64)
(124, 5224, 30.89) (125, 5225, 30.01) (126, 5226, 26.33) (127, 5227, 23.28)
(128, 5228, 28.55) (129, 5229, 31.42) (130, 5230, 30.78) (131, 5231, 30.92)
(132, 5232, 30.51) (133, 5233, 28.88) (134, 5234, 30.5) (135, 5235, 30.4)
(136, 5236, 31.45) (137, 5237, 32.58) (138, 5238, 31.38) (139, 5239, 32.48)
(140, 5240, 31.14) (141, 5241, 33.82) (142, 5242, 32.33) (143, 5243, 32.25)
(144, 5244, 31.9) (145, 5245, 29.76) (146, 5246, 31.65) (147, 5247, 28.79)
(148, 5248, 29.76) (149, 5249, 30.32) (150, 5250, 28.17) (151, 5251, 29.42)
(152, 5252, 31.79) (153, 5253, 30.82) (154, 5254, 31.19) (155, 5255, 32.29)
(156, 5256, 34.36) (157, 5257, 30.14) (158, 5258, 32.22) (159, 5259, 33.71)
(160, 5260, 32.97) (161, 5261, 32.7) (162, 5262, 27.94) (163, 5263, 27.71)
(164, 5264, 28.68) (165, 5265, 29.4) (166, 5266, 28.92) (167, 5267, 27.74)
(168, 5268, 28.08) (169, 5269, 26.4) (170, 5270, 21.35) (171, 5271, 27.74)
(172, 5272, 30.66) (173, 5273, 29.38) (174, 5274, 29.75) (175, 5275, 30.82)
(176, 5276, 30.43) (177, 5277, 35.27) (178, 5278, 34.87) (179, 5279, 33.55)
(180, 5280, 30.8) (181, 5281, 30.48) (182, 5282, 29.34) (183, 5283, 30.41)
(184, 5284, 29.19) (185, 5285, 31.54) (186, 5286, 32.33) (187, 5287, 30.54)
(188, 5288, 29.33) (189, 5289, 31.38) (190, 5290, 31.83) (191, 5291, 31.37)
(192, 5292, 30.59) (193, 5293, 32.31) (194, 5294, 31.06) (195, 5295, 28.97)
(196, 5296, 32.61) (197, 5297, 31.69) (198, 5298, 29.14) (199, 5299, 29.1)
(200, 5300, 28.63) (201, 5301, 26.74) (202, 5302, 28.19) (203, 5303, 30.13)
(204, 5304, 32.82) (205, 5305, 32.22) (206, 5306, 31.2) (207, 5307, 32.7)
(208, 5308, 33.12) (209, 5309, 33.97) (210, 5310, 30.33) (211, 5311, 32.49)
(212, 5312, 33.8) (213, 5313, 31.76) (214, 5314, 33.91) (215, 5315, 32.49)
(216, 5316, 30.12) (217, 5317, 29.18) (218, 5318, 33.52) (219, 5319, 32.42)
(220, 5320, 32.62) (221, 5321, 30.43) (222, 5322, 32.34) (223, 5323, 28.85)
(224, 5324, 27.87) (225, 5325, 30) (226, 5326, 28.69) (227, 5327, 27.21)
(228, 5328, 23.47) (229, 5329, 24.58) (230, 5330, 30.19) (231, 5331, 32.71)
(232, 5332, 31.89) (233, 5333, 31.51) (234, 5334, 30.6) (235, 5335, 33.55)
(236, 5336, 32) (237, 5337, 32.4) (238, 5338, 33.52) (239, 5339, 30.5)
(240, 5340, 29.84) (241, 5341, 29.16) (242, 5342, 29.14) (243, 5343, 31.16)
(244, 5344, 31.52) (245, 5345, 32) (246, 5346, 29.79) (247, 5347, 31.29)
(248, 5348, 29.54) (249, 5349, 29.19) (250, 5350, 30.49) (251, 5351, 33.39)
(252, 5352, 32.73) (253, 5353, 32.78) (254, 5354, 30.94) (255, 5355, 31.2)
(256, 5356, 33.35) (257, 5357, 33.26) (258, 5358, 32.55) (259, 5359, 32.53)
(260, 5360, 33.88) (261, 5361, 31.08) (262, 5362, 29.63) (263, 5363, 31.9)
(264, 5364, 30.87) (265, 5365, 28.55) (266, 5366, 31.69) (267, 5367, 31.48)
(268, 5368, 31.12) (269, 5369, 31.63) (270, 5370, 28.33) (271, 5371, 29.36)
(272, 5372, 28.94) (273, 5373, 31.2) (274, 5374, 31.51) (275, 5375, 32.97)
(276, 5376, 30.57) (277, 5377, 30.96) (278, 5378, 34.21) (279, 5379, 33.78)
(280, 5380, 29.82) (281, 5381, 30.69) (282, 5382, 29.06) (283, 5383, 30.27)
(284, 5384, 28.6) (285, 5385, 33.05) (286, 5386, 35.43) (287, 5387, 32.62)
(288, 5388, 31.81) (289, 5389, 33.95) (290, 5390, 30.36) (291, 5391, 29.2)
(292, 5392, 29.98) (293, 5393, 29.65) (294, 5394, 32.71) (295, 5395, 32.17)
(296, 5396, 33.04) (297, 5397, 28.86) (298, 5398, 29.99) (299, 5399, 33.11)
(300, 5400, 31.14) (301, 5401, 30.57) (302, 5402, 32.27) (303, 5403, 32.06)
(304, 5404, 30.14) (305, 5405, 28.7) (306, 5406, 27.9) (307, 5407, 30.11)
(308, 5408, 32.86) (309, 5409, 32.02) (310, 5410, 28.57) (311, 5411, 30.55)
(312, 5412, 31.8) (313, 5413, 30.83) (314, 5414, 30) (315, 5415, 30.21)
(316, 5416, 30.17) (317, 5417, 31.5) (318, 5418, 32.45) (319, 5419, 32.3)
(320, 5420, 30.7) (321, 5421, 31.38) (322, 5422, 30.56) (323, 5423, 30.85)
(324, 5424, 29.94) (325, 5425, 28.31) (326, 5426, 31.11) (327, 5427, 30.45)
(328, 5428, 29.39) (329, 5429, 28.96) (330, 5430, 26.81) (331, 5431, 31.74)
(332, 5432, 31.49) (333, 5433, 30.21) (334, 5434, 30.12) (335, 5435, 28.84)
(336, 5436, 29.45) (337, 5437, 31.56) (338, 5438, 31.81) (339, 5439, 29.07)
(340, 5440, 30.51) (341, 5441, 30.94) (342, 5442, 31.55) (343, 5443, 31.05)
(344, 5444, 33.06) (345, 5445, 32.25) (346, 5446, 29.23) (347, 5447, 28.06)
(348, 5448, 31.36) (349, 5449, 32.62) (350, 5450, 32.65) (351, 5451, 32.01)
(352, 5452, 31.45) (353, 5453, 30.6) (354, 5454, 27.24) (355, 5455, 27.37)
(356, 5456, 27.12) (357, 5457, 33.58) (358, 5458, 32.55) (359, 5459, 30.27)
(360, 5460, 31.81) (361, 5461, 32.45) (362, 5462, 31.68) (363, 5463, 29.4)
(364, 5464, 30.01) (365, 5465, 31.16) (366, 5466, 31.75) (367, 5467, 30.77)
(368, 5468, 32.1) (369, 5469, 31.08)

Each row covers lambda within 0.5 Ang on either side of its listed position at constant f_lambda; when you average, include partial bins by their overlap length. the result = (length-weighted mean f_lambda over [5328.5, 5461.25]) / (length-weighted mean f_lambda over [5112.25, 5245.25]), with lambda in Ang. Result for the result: 1.06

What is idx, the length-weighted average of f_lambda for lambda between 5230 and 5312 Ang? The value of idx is 30.7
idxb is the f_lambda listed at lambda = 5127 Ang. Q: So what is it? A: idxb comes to 29.37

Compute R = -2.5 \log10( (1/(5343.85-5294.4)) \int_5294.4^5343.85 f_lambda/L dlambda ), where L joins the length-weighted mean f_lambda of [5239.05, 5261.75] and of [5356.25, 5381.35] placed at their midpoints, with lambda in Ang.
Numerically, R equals 0.02 mag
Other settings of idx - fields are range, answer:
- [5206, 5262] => 30.5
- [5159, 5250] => 28.8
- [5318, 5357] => 30.7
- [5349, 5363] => 32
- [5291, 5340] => 30.8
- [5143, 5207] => 28.1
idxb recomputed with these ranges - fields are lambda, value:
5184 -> 15.03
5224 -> 30.89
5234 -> 30.5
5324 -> 27.87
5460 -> 31.81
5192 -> 26.54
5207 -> 27.42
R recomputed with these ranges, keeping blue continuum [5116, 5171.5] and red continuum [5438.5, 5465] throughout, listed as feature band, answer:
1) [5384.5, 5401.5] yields -0.04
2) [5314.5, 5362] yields -0.02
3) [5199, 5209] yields 0.07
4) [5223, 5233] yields 0.02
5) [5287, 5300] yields -0.02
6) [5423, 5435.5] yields 0.03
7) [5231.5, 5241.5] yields -0.05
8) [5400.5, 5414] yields 0.00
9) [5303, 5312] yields -0.08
